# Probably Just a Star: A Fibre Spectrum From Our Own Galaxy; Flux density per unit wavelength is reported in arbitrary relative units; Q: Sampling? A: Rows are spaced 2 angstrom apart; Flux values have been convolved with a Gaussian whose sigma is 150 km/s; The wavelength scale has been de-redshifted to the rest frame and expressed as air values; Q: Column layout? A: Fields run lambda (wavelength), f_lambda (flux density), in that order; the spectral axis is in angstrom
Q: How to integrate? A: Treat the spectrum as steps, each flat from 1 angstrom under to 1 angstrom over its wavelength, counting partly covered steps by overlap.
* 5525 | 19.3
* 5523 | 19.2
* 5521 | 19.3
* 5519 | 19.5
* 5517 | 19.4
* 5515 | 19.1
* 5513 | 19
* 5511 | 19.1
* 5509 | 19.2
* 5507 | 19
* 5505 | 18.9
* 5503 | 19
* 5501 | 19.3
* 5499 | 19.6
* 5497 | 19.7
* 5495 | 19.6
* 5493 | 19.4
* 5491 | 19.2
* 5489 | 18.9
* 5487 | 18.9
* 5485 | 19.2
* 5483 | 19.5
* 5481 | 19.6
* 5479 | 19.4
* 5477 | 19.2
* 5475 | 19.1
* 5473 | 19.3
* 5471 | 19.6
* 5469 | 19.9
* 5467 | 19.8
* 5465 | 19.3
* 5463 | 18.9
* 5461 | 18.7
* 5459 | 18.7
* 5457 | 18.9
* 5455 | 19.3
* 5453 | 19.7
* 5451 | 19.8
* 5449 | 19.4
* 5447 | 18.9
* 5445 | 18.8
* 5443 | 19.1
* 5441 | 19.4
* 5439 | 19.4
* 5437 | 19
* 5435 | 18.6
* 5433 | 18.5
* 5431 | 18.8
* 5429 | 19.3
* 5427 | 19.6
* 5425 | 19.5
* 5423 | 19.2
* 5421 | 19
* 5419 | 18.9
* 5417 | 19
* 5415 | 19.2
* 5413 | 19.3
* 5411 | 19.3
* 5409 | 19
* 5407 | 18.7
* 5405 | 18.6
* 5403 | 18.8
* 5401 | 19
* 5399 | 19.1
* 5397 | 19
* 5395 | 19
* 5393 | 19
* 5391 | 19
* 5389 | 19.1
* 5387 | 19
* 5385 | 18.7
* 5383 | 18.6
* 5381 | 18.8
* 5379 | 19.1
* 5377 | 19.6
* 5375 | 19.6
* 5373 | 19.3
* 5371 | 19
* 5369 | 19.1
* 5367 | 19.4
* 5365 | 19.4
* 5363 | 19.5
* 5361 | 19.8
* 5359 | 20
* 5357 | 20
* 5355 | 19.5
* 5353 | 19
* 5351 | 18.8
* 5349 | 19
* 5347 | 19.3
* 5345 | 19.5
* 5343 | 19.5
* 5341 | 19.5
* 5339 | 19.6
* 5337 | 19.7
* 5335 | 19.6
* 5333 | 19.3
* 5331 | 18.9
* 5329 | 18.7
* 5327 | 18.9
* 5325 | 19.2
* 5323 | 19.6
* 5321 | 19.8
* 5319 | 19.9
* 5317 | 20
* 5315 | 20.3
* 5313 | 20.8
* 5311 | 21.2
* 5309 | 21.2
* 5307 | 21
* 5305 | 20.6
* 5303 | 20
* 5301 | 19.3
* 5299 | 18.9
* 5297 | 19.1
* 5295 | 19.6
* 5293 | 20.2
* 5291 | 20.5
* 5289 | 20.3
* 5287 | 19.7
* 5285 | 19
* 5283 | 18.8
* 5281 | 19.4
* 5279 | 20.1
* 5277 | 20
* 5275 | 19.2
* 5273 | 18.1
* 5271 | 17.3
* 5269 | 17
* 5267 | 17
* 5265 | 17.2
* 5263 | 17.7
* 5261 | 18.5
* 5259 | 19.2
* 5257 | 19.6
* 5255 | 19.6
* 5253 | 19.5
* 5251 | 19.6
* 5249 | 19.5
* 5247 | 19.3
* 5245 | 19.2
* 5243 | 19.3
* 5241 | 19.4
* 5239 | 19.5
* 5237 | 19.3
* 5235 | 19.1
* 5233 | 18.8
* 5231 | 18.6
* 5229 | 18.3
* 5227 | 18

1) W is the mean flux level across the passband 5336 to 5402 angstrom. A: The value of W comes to 19.3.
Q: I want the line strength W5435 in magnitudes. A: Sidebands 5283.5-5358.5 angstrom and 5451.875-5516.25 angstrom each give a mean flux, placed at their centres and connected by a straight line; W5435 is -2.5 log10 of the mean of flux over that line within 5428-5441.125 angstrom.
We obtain 0.02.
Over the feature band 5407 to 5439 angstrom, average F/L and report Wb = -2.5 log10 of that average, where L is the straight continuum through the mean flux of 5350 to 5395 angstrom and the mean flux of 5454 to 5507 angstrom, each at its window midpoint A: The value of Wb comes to 0.01 mag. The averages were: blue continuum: 19.2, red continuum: 19.3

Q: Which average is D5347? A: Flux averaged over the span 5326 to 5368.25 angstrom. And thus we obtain 19.4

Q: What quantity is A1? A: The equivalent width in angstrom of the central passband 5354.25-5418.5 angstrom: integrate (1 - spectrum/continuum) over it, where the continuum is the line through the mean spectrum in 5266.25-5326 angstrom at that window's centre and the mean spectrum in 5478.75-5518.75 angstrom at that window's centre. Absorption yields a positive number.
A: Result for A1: 0.88 angstrom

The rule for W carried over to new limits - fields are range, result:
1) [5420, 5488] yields 19.2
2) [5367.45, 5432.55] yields 19.1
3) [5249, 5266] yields 18.9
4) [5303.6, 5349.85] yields 19.8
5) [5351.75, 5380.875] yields 19.4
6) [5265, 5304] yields 19.1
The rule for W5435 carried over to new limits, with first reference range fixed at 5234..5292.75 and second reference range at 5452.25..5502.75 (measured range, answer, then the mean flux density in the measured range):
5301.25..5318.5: -0.08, 20.6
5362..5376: -0.01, 19.3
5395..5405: 0.02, 18.9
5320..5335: -0.01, 19.2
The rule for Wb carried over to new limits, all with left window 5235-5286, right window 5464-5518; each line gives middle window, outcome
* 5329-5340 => -0.02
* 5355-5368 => -0.03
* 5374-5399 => 0.00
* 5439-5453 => 0.00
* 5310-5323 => -0.07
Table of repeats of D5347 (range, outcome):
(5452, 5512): 19.3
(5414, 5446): 19.1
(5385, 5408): 18.9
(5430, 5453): 19.1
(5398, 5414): 19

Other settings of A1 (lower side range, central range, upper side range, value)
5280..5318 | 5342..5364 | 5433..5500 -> 0.35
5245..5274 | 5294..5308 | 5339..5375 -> -0.65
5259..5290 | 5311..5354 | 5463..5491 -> -1.54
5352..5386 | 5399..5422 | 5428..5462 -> 0.24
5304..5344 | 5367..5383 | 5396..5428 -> 0.18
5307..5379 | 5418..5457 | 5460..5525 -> 0.47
